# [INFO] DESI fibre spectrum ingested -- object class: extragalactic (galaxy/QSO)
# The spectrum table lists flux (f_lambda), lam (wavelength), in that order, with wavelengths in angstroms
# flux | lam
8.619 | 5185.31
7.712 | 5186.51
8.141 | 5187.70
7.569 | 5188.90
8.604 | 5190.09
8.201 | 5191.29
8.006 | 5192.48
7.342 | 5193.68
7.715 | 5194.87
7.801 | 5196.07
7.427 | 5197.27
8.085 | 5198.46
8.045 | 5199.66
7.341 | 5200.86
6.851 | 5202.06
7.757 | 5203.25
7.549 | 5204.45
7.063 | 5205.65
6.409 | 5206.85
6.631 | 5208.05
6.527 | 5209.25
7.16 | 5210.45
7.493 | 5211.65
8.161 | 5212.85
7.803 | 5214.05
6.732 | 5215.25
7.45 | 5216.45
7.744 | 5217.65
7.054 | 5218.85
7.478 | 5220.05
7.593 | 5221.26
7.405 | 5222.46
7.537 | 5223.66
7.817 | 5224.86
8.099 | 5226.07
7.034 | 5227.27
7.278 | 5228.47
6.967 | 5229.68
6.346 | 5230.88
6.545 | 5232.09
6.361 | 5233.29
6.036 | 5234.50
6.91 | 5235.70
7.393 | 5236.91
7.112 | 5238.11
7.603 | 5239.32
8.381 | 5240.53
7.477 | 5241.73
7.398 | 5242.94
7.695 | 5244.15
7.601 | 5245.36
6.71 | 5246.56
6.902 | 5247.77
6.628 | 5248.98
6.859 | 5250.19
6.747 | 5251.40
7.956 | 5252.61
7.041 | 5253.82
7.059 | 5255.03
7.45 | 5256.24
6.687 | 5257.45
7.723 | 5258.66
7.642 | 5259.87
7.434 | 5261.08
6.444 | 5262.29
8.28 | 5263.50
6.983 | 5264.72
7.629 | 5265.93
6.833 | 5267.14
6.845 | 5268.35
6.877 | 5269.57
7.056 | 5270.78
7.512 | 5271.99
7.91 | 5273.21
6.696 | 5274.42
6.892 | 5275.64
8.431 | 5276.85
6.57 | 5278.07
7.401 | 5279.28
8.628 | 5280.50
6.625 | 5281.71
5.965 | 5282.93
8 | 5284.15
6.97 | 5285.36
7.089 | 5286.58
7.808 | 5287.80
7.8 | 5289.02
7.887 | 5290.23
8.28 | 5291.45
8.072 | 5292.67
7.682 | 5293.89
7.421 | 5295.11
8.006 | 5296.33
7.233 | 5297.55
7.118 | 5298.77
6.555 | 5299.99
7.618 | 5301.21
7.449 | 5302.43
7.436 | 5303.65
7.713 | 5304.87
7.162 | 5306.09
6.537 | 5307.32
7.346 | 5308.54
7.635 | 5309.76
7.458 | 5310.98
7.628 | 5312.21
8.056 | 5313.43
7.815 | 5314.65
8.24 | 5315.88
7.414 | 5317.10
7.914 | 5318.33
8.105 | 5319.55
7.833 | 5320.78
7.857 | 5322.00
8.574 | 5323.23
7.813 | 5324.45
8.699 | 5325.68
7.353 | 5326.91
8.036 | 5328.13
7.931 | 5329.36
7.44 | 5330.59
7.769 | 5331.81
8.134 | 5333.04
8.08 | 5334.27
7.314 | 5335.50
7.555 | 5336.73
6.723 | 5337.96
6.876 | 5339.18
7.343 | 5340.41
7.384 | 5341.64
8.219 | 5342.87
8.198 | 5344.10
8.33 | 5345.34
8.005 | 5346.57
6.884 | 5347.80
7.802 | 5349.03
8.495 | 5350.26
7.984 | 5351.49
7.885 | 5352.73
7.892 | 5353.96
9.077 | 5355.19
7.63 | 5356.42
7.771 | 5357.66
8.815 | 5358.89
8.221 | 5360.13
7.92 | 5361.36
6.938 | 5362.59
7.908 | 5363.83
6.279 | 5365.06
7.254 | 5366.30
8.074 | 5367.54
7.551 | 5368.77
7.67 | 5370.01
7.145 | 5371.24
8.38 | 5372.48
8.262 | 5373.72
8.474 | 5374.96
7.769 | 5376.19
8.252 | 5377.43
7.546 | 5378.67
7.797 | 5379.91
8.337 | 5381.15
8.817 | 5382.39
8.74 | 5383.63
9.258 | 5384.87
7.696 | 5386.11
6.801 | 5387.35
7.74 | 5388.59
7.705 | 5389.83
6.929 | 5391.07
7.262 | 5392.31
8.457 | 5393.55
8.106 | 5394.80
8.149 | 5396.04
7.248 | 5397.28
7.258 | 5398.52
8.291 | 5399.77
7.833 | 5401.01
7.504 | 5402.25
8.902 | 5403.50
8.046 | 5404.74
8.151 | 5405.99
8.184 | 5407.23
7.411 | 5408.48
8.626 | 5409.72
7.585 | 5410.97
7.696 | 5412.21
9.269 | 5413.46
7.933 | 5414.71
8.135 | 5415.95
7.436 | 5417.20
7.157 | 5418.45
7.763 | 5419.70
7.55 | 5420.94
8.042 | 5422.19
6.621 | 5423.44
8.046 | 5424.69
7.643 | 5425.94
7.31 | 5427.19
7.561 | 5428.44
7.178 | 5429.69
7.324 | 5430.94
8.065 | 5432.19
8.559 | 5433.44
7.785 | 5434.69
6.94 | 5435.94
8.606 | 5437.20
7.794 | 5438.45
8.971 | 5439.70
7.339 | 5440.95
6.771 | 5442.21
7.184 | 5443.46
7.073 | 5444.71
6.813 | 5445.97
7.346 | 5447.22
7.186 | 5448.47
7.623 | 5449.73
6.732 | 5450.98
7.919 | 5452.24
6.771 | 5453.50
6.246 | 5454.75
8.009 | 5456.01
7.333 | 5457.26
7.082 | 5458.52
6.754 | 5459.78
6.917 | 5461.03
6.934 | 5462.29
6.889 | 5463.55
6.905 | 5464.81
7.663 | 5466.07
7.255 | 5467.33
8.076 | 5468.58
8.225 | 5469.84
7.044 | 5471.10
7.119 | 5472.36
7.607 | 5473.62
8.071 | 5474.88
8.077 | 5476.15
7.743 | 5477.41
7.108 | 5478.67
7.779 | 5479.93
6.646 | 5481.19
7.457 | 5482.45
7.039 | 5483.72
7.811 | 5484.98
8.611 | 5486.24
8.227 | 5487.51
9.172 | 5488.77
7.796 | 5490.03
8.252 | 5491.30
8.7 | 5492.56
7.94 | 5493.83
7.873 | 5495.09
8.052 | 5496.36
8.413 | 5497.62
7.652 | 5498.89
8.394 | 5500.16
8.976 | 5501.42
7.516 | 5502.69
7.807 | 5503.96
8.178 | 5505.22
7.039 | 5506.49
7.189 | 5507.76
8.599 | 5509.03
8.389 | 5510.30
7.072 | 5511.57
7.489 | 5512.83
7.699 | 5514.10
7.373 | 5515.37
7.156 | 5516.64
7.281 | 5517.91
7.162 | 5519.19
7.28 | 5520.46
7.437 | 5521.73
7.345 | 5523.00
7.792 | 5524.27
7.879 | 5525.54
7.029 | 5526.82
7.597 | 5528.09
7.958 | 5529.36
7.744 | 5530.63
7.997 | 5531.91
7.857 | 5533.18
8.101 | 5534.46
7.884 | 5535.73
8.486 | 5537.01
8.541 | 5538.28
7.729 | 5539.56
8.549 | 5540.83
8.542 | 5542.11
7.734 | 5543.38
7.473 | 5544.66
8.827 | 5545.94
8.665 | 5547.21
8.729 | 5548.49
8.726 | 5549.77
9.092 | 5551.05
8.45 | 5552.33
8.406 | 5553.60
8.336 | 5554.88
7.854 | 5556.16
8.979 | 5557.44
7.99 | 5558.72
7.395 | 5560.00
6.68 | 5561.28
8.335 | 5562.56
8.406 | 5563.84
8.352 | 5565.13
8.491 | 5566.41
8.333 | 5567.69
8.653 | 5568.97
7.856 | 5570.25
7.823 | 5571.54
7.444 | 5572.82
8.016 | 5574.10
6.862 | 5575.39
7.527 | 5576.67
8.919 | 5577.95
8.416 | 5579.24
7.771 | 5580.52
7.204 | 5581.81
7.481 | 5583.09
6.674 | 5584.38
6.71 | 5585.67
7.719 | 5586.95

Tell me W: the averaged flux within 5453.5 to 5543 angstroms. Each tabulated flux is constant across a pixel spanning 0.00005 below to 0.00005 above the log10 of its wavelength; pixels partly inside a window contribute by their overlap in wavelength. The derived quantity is 7.7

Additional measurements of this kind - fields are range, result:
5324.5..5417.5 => 7.88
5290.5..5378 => 7.74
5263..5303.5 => 7.4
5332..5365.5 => 7.77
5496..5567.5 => 7.97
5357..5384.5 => 7.92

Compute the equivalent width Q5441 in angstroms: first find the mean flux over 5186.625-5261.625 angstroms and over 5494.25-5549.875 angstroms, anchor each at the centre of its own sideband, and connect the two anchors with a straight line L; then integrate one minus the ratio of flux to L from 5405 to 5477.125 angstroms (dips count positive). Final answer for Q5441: 1.7 angstroms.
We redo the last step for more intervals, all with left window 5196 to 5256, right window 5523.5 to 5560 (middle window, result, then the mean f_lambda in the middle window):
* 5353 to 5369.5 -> -0.33 angstroms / 7.8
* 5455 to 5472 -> 1.39 angstroms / 7.29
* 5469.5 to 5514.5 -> 0.93 angstroms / 7.85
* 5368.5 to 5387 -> -0.99 angstroms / 8.1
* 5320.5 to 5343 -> -0.48 angstroms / 7.72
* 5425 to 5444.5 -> 0.48 angstroms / 7.66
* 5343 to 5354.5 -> -0.52 angstroms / 7.95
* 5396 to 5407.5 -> -0.27 angstroms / 7.94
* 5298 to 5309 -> 0.39 angstroms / 7.21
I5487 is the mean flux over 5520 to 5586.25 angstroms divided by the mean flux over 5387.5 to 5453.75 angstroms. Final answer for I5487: 1.0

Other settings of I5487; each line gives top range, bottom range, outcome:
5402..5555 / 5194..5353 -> 1.04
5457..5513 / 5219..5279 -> 1.07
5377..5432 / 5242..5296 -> 1.07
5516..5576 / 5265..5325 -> 1.07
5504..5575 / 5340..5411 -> 1.01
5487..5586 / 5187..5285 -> 1.09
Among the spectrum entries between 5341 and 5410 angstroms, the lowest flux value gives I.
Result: 6.279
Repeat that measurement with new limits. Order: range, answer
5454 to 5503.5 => 6.246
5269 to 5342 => 5.965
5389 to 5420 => 6.929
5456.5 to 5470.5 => 6.754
